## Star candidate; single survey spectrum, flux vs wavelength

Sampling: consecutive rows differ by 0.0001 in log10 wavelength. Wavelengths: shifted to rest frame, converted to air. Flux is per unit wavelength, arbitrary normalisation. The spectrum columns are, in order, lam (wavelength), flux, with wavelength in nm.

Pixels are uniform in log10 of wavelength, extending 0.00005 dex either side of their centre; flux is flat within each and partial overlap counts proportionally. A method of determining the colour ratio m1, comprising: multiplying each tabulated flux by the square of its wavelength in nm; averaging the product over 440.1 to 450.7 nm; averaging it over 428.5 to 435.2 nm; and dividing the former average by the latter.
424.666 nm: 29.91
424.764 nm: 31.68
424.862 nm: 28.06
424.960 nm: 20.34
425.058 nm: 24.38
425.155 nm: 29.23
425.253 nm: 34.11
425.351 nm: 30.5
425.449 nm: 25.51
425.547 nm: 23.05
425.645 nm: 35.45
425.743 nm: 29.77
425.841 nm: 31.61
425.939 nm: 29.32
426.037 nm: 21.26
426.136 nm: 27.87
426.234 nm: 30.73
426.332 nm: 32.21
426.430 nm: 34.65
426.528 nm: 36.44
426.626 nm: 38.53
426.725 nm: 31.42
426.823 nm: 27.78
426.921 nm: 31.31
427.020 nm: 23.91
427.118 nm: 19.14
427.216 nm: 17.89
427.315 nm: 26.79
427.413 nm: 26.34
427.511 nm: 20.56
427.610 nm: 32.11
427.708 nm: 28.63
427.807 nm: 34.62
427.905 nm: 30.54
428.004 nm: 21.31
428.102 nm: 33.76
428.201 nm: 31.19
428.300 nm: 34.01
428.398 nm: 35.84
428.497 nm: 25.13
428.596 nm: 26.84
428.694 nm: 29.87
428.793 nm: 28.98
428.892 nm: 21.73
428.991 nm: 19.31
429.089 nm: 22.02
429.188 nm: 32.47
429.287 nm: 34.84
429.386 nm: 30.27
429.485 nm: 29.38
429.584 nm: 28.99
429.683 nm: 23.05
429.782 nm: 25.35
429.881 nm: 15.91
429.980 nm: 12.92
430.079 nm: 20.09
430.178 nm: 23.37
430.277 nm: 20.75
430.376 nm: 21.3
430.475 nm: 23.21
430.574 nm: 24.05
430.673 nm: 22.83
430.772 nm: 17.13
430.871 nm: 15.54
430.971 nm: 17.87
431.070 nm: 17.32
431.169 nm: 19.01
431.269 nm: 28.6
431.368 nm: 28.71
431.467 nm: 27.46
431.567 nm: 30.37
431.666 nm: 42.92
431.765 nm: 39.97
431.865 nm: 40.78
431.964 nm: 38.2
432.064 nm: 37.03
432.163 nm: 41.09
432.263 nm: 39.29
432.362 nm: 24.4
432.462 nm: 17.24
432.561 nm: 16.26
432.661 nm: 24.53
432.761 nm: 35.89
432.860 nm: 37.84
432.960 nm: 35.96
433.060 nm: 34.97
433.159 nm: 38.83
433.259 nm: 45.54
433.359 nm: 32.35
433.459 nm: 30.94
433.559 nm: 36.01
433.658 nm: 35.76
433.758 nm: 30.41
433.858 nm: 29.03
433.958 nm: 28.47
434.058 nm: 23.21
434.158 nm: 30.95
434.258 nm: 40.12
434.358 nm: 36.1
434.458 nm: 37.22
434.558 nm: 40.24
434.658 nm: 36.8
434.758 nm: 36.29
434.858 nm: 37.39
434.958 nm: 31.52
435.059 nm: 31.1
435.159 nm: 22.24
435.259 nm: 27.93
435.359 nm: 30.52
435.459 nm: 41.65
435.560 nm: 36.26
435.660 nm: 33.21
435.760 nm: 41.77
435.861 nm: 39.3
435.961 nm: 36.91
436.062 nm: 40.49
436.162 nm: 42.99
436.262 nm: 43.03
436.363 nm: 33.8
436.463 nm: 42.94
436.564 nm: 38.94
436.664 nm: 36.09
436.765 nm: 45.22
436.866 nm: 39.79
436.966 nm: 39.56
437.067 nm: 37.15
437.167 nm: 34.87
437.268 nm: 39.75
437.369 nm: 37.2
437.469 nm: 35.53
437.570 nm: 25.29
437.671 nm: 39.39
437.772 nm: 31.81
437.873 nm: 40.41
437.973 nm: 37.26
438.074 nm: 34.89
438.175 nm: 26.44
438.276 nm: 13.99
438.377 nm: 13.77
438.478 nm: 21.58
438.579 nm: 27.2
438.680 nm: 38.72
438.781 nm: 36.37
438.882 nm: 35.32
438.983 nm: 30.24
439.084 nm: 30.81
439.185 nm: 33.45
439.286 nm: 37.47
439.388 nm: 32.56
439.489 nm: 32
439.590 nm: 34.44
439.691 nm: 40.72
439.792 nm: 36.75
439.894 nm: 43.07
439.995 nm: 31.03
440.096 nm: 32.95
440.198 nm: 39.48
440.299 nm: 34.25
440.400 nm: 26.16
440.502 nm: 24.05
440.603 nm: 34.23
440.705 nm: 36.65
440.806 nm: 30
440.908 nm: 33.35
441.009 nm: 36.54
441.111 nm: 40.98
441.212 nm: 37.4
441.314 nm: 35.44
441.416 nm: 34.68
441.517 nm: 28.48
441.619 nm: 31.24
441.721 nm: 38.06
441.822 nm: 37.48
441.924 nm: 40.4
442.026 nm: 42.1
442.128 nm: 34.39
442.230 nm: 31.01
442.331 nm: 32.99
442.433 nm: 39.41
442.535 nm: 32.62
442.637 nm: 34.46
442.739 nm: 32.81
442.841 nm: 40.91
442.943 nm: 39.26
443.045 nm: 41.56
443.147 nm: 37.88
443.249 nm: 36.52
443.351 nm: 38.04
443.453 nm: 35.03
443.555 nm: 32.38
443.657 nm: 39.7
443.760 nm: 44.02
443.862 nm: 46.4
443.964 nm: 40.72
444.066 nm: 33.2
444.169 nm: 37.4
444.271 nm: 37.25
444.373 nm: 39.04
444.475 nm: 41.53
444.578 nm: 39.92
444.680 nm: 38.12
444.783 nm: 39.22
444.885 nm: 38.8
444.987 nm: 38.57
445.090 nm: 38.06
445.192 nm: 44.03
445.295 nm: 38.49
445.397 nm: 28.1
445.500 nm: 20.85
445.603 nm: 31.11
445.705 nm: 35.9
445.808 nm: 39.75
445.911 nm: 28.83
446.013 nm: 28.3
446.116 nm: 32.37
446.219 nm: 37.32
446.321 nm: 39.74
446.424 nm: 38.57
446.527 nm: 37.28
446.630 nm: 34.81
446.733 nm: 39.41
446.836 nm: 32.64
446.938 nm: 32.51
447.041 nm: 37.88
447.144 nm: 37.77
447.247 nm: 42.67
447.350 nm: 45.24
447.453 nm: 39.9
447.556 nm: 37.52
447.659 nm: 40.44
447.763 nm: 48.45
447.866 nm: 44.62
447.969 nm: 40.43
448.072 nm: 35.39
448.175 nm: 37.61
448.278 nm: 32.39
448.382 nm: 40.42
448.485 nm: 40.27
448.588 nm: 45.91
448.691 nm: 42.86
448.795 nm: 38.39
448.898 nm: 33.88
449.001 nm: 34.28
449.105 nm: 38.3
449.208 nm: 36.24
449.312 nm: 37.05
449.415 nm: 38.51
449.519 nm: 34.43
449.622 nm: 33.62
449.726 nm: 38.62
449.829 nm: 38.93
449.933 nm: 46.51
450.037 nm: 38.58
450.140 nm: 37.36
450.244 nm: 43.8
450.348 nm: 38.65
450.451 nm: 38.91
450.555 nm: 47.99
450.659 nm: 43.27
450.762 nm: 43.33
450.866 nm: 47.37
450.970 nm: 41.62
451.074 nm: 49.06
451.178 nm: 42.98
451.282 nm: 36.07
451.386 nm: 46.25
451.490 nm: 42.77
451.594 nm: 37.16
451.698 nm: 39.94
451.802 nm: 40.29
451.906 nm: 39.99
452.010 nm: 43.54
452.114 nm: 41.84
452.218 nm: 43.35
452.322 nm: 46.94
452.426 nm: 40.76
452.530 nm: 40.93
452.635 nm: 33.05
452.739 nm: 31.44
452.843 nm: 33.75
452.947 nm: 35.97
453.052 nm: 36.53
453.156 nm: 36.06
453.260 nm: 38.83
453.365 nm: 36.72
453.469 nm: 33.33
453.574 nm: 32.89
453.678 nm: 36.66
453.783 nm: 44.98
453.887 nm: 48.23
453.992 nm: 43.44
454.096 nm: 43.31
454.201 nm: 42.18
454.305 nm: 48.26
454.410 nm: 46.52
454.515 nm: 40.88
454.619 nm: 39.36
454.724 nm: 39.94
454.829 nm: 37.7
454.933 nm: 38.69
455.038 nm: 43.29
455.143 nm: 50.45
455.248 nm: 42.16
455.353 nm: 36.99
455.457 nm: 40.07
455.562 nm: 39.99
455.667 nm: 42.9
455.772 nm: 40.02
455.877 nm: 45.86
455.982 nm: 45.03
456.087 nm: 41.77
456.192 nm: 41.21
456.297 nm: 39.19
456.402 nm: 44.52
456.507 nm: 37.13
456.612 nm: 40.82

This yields 1.36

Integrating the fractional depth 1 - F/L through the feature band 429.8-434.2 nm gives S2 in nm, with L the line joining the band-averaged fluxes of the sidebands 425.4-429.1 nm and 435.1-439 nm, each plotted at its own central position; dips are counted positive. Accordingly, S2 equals 0.43 nm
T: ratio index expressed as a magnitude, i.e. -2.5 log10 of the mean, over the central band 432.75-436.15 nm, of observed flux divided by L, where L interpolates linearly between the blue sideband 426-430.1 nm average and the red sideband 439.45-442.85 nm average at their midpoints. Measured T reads -0.12 mag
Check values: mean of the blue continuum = 27.6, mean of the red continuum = 35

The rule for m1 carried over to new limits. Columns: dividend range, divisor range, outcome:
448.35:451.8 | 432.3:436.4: 1.28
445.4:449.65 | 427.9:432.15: 1.50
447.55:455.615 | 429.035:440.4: 1.36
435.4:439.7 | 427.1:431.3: 1.46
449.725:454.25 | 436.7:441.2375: 1.27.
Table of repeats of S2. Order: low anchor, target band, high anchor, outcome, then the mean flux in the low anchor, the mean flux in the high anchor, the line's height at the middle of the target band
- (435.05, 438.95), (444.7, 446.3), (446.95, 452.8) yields 0.15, 34.6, 40.2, 38.3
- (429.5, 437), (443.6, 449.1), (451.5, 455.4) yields -0.11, 31.6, 40.2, 37.2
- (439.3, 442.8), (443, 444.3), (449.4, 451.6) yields -0.07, 34.8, 41.3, 36.6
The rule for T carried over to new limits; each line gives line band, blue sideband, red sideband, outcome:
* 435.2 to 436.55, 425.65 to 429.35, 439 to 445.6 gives -0.148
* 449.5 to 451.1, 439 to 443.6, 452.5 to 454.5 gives -0.090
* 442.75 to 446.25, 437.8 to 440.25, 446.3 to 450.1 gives -0.024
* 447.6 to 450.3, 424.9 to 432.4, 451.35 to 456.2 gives -0.026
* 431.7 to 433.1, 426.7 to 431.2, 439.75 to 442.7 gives -0.192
